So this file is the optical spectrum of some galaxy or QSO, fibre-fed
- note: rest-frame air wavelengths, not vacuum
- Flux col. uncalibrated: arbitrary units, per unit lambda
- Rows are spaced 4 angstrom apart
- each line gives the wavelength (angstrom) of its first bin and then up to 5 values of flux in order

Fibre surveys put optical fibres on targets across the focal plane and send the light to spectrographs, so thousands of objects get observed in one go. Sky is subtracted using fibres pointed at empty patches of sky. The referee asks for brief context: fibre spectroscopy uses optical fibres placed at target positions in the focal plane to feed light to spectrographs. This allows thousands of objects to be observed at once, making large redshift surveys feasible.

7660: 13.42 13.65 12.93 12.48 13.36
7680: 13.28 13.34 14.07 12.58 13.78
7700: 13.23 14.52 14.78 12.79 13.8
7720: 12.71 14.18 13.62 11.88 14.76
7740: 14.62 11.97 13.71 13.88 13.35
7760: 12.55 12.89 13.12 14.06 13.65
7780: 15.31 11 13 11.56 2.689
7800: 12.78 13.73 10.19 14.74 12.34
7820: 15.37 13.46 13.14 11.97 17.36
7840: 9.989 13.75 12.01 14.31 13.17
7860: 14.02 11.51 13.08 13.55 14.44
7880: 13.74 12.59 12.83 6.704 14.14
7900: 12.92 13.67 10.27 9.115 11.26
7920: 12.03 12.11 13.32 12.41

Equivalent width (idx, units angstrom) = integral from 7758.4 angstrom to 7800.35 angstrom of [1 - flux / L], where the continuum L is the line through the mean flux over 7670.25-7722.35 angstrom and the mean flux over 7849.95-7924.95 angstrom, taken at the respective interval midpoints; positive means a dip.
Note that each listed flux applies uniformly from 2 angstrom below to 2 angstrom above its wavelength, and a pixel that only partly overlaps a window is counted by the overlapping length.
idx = 3.2 angstrom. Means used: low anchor 13.4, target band 12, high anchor 12.4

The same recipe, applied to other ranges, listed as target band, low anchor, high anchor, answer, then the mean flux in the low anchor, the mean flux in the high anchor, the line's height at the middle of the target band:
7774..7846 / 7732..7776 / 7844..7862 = 4.6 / 13.4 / 13.4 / 13.4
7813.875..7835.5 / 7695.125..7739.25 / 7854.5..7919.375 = -1.3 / 13.7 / 12.3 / 12.8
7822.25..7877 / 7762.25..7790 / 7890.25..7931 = -3.9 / 13.3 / 11.6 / 12.4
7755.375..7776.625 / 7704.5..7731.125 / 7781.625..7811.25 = -2.3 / 13.6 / 10.9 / 12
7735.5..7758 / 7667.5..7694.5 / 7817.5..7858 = -0.6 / 13.2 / 13.4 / 13.3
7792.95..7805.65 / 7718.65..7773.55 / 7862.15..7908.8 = 3.2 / 13.4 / 12.5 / 13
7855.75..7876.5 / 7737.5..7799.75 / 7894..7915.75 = -1.9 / 12.5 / 12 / 12.1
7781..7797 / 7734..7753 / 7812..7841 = 3.9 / 13.8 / 13.6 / 13.7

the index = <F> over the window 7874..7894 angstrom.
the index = 12.1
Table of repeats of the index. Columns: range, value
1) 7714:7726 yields 13.6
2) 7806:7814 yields 12.5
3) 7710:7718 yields 13.3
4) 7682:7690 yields 13.7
